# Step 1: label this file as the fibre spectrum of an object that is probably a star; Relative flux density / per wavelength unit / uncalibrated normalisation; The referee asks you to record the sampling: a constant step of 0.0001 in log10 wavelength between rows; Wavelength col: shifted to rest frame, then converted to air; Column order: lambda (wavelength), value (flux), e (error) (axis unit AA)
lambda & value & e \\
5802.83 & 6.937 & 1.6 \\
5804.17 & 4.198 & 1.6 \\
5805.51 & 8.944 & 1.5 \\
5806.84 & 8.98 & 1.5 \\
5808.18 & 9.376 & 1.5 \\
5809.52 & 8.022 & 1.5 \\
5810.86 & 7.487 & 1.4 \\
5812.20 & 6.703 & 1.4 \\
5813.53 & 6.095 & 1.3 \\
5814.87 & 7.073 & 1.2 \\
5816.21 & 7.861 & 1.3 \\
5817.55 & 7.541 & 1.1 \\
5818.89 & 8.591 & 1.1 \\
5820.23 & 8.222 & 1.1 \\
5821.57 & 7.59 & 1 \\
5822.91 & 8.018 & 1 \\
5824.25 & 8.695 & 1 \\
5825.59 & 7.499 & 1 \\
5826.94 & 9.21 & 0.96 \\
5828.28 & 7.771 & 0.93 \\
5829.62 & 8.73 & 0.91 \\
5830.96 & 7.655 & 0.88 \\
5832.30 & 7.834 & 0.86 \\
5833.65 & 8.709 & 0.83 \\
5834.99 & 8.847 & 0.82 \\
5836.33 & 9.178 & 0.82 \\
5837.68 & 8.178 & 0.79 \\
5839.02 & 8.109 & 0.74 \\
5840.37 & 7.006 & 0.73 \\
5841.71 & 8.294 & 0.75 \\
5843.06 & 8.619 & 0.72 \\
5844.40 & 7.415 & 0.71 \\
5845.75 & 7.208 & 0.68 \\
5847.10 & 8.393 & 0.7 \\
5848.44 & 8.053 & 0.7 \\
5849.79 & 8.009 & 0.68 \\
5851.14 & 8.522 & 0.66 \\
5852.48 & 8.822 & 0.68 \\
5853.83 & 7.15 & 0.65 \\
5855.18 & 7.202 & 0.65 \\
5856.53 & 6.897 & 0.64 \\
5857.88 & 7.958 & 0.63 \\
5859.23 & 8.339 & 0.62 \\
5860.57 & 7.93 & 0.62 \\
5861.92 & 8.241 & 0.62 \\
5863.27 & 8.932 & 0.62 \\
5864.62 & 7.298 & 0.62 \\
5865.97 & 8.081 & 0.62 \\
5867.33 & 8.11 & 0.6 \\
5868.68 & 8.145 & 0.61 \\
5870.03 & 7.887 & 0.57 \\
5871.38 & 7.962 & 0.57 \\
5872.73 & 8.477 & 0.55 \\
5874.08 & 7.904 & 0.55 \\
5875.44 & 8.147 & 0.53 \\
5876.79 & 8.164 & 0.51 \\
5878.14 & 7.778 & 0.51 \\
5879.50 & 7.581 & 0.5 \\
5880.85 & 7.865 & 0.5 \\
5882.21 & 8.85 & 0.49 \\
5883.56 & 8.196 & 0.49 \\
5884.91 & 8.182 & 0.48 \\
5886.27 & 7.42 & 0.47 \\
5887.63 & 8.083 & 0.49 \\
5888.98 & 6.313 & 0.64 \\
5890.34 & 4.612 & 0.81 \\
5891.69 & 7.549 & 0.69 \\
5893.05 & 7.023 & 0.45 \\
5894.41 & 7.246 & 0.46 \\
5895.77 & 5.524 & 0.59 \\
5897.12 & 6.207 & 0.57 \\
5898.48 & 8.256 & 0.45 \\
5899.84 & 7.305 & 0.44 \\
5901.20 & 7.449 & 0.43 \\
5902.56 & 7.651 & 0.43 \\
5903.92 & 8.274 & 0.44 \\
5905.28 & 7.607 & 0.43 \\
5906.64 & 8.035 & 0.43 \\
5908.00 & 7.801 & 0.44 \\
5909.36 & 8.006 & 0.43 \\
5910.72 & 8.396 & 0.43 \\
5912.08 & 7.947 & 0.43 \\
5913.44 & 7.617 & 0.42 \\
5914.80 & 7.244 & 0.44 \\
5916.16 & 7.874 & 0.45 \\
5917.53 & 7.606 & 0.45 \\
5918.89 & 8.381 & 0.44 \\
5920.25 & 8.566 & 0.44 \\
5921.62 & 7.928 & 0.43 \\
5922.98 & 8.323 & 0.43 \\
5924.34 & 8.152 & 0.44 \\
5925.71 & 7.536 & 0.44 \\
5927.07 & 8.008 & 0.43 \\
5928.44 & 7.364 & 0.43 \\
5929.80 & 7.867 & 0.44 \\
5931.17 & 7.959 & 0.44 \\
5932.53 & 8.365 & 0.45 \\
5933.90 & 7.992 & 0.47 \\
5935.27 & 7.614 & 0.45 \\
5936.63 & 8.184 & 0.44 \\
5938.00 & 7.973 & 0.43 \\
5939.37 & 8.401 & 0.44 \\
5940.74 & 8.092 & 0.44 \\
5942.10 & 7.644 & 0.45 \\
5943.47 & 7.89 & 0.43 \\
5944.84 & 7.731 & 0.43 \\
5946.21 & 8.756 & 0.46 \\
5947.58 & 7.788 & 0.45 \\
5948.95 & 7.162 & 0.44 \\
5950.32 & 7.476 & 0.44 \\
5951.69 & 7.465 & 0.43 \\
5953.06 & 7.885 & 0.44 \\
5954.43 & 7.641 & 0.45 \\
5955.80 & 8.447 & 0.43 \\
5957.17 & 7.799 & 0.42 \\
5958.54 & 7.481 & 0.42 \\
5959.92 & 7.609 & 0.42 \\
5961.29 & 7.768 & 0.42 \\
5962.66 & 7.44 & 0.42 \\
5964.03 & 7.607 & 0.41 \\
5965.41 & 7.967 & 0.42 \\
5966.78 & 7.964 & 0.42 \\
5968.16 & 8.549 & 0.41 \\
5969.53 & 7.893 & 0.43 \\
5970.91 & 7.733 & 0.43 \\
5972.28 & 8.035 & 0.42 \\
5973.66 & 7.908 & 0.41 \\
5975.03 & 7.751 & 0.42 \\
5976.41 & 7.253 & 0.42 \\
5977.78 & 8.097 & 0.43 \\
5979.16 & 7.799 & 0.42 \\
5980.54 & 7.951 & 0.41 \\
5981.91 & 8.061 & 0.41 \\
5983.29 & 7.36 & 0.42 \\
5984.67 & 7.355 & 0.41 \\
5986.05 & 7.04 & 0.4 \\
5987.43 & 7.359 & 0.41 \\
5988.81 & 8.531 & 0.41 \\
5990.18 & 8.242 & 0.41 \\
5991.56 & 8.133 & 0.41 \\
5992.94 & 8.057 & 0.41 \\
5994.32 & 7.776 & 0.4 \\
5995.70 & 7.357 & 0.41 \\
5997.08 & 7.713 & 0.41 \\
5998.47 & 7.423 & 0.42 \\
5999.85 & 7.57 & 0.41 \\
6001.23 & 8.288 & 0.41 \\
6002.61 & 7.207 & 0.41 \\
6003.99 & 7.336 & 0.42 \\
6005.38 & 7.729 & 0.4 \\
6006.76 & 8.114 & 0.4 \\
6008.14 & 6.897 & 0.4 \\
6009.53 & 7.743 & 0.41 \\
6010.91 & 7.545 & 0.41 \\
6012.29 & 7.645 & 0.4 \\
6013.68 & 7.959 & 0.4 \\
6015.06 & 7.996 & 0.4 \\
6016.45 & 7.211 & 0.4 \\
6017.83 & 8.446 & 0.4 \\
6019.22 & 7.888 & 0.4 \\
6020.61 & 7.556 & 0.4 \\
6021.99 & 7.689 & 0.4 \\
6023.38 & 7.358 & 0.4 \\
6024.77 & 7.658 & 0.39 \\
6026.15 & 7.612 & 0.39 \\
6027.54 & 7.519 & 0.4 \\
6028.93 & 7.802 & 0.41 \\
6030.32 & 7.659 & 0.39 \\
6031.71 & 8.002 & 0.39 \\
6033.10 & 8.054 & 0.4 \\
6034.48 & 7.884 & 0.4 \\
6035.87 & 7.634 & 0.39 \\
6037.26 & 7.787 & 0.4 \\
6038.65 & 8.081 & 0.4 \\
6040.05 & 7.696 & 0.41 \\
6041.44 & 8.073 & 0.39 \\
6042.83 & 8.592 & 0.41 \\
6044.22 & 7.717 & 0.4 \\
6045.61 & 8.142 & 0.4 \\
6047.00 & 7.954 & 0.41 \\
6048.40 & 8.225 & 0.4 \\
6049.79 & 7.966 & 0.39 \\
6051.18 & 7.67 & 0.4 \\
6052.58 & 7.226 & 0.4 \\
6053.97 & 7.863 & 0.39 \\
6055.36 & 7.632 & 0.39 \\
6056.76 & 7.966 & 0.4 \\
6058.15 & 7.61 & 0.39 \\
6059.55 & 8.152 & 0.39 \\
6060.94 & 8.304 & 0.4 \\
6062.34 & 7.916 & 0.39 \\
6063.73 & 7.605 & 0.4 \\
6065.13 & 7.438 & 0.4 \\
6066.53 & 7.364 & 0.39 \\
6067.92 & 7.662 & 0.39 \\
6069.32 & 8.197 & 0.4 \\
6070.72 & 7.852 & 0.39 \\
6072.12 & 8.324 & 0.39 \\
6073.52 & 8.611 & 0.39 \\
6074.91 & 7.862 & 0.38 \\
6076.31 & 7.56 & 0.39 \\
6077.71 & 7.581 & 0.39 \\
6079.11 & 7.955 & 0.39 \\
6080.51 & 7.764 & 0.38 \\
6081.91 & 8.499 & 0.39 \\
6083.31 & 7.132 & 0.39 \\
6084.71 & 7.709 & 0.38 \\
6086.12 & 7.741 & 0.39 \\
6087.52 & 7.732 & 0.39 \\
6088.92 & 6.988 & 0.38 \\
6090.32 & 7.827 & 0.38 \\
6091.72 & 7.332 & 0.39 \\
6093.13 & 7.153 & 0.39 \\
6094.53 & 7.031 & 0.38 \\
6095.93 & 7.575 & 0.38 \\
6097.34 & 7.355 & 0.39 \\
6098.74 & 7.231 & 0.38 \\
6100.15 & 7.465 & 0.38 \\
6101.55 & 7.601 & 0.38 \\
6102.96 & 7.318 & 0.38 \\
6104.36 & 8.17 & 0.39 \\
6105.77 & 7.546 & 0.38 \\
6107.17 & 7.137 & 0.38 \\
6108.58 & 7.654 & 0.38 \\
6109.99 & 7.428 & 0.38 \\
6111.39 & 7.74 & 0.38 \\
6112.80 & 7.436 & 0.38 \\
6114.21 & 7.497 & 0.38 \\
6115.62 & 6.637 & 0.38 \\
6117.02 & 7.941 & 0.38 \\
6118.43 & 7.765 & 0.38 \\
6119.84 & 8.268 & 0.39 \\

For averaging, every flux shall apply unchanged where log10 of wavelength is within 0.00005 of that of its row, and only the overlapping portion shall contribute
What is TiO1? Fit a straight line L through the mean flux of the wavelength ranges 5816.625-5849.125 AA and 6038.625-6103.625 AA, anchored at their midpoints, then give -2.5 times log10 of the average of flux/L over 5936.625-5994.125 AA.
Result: 0.012 mag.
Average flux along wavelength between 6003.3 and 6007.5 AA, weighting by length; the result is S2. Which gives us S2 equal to 7.72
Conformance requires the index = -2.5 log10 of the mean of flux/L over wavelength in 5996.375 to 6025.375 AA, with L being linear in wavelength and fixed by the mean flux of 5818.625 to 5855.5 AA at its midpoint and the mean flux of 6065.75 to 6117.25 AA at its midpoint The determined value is 0.02 mag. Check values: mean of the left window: 8.13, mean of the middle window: 7.66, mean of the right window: 7.61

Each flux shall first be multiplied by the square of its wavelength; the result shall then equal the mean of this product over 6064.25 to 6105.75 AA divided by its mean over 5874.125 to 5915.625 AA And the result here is 1.08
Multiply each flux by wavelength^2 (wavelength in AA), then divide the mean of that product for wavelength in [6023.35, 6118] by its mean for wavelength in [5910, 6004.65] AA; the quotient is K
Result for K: 1.02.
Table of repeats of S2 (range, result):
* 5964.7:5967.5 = 7.94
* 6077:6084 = 7.79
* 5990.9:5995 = 7.99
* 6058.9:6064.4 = 8.01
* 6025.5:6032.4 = 7.71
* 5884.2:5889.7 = 7.48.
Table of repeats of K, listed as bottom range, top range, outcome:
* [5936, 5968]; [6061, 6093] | 1.03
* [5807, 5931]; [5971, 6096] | 1.05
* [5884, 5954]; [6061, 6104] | 1.05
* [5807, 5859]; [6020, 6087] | 1.06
